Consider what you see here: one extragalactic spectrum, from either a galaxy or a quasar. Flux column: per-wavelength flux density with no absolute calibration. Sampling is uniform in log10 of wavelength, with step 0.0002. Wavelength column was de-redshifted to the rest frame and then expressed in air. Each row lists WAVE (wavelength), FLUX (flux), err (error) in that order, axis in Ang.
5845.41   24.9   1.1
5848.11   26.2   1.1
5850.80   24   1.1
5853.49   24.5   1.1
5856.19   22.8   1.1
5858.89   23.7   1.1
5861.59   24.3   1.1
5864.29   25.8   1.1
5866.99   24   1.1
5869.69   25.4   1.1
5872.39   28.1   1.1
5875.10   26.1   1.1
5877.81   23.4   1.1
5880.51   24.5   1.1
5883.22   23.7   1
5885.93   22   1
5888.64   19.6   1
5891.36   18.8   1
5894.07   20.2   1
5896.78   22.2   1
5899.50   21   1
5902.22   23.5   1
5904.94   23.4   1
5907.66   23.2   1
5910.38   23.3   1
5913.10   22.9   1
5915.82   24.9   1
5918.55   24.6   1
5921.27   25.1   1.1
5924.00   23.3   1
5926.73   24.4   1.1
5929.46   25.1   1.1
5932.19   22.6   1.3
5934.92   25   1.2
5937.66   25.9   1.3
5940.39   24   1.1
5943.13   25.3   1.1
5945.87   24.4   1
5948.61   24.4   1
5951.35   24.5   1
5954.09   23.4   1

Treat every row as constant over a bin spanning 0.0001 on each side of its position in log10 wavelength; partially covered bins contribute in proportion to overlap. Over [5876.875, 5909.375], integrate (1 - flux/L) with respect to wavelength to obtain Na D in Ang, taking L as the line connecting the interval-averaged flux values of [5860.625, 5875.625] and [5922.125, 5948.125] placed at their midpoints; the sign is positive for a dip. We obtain 4.0 Ang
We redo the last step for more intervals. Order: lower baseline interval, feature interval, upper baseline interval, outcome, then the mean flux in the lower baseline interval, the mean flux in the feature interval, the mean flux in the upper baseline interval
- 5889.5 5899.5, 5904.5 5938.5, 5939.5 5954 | -2.47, 20.4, 24.1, 24.4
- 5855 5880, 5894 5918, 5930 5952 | 1.70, 24.8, 22.9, 24.5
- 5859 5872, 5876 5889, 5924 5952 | 0.99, 25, 23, 24.5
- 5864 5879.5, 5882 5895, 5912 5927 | 2.16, 25.4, 20.8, 24.2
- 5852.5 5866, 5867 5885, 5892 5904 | -1.52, 24.2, 25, 21.6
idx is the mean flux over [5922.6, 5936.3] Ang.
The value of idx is 24.1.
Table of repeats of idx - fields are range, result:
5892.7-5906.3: 22.1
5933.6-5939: 25.4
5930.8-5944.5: 24.6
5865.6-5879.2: 25.4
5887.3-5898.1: 20.2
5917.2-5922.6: 24.9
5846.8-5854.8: 24.9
